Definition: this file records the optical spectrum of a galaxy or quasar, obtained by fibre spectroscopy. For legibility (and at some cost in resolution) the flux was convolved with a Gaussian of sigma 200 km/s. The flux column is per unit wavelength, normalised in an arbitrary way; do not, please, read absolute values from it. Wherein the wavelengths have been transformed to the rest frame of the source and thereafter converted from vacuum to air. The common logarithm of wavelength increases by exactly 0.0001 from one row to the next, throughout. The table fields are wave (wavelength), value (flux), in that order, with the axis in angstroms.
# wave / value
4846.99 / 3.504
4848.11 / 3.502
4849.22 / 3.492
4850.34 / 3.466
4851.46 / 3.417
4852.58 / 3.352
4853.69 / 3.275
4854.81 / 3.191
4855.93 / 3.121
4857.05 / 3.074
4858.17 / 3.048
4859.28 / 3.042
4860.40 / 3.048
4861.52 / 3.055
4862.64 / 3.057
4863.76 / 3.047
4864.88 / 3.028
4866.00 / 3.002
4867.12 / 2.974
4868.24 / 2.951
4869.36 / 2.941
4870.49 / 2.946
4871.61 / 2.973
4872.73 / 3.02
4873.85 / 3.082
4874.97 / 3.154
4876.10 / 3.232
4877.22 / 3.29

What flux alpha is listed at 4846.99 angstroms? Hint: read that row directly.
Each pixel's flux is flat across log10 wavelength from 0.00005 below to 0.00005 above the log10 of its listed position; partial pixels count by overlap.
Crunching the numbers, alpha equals 3.504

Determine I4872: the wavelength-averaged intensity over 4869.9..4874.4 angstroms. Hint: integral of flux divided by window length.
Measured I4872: 3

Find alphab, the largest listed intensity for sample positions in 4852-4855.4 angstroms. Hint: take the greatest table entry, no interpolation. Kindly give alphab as 3.352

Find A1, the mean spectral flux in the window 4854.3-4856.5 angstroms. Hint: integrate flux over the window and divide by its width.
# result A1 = 3.15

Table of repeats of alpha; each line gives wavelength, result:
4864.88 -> 3.028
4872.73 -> 3.02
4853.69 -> 3.275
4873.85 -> 3.082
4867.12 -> 2.974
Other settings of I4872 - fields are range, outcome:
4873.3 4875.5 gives 3.12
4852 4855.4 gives 3.27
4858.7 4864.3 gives 3.05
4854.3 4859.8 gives 3.1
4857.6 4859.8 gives 3.06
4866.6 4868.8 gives 2.96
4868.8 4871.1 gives 2.94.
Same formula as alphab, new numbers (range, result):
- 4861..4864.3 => 3.057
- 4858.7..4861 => 3.048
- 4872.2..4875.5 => 3.154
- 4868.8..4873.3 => 3.02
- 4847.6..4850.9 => 3.502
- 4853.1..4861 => 3.275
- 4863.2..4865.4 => 3.047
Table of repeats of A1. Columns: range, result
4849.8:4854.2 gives 3.38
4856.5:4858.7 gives 3.06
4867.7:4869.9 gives 2.95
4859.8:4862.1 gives 3.05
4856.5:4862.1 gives 3.06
